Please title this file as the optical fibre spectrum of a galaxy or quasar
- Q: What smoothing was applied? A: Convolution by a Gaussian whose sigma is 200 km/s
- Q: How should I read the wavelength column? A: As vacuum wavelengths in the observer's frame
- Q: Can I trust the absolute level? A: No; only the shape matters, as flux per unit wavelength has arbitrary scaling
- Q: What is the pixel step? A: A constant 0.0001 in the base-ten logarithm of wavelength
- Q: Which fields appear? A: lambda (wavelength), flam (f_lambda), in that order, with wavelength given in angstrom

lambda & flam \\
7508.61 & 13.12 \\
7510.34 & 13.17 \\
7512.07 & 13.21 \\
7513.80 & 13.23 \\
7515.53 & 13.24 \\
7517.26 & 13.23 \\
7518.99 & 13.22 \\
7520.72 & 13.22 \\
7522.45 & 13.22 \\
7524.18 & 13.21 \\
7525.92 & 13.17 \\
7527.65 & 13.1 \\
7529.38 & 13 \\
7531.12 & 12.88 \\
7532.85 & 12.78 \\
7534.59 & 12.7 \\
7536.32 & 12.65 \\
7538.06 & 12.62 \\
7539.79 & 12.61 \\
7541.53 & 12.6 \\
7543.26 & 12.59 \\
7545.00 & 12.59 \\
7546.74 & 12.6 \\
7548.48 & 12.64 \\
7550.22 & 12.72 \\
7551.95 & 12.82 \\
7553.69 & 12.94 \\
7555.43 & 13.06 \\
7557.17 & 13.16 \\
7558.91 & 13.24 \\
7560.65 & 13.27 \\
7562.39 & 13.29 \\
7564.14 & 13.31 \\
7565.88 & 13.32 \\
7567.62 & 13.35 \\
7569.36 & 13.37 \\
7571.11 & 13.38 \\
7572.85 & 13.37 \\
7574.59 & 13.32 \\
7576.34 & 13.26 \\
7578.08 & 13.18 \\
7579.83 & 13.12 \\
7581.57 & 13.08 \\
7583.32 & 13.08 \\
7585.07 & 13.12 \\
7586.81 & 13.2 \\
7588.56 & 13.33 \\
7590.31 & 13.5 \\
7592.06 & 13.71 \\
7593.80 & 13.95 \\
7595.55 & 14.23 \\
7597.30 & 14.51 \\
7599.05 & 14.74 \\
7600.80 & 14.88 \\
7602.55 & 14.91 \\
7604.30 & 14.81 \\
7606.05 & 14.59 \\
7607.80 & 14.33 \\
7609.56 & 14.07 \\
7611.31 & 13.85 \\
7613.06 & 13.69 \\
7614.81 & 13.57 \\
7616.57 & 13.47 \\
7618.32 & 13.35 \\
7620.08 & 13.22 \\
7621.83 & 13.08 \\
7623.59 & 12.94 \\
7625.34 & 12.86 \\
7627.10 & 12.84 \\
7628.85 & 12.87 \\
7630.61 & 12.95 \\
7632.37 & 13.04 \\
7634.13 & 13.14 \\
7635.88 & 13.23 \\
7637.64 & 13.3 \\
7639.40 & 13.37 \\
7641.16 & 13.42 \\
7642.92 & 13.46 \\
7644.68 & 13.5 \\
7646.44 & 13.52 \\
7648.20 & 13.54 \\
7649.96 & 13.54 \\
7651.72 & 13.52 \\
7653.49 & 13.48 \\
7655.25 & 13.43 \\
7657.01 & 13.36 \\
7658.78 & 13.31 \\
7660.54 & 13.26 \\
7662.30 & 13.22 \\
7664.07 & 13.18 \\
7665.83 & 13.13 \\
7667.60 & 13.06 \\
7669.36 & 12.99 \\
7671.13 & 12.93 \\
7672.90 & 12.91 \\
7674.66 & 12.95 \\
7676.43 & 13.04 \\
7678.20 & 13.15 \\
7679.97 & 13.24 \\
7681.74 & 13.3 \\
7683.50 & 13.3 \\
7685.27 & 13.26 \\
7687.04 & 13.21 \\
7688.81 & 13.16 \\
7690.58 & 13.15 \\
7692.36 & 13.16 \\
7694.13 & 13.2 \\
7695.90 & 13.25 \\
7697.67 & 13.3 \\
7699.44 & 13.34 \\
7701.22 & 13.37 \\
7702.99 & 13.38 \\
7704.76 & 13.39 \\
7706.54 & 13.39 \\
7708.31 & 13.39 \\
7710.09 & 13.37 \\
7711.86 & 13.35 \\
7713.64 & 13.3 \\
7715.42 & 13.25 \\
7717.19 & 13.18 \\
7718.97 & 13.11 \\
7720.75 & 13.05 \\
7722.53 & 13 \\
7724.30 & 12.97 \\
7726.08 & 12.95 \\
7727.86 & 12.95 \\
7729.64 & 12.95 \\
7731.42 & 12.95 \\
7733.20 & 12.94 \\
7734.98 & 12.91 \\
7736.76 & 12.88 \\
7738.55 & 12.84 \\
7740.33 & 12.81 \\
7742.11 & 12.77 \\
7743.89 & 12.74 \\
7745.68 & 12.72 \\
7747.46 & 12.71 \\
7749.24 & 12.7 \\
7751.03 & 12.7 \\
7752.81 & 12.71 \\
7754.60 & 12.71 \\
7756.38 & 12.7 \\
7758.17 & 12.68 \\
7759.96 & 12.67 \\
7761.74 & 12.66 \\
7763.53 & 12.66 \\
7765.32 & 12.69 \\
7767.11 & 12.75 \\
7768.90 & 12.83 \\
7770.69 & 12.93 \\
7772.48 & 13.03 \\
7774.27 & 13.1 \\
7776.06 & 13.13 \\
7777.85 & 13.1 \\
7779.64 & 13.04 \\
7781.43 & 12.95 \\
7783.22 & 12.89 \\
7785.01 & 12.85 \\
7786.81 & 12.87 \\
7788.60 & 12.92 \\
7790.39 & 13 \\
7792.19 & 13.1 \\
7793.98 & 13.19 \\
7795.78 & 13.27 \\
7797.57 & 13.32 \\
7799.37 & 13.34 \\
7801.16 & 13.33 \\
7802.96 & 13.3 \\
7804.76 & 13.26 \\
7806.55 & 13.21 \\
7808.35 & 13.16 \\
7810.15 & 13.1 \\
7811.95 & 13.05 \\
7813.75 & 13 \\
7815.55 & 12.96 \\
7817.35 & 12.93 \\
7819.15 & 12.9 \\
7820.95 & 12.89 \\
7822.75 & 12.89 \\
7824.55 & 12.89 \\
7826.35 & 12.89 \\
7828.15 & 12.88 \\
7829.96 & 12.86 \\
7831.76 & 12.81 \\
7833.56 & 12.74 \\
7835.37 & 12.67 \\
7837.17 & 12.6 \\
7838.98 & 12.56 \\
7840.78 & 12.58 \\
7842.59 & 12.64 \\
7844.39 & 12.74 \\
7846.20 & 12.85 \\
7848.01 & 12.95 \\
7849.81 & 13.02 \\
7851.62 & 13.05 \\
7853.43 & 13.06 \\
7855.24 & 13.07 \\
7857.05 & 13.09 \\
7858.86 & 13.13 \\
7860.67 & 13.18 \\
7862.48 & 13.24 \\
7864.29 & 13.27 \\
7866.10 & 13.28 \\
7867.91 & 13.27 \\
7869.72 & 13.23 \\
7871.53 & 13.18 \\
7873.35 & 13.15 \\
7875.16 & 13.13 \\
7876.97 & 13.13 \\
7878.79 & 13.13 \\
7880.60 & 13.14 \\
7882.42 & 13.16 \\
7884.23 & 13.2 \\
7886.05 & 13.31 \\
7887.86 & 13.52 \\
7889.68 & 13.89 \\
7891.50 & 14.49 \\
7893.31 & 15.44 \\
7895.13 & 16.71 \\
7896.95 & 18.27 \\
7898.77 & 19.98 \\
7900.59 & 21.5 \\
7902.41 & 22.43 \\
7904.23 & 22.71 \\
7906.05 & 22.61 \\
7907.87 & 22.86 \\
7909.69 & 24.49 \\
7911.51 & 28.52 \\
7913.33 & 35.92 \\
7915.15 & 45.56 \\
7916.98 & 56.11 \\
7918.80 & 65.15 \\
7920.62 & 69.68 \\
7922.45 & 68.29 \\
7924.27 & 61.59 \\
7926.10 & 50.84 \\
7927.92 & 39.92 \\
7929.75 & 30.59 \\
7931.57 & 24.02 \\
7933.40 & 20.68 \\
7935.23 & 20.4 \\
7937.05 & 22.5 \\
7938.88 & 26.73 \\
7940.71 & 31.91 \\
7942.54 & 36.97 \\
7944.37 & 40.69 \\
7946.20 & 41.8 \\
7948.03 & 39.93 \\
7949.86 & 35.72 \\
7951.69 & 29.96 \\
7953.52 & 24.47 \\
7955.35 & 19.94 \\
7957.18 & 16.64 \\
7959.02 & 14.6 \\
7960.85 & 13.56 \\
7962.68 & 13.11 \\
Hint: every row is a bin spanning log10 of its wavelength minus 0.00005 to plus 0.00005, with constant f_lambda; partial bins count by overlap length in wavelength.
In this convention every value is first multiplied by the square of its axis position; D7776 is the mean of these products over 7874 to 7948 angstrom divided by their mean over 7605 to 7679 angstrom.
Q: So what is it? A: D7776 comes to 2.34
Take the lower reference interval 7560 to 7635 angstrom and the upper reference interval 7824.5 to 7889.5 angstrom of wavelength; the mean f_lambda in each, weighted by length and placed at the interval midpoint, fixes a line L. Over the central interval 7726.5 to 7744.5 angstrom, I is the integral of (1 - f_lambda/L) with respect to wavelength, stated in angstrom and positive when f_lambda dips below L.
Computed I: 0.5 angstrom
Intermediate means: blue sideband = 13.5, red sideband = 13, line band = 12.9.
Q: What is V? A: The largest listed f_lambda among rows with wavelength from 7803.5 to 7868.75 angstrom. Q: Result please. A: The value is 13.28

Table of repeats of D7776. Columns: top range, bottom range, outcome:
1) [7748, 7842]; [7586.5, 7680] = 1.00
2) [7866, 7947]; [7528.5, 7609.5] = 2.24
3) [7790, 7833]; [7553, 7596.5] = 1.04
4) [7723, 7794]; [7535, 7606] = 1.01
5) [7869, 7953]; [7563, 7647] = 2.27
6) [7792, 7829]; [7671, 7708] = 1.02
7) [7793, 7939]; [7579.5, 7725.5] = 1.56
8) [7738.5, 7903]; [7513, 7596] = 1.09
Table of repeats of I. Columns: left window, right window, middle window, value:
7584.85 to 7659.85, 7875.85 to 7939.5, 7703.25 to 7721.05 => 4.8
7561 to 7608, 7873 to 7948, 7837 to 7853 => 8.1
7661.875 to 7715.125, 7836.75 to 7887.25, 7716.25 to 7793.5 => 1.6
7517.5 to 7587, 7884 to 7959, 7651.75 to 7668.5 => 4.5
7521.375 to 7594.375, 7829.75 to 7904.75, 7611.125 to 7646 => 0.2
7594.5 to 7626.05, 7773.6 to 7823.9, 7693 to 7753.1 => 1.7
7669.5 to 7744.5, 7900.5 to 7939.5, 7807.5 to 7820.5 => 6.2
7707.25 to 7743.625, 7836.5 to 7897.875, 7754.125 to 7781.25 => 0.7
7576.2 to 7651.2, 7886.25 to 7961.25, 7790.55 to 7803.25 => 5.6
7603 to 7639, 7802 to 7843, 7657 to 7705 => 0.4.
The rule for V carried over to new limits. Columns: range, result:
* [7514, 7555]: 13.24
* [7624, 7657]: 13.54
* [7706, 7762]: 13.39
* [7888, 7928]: 69.68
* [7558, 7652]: 14.91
